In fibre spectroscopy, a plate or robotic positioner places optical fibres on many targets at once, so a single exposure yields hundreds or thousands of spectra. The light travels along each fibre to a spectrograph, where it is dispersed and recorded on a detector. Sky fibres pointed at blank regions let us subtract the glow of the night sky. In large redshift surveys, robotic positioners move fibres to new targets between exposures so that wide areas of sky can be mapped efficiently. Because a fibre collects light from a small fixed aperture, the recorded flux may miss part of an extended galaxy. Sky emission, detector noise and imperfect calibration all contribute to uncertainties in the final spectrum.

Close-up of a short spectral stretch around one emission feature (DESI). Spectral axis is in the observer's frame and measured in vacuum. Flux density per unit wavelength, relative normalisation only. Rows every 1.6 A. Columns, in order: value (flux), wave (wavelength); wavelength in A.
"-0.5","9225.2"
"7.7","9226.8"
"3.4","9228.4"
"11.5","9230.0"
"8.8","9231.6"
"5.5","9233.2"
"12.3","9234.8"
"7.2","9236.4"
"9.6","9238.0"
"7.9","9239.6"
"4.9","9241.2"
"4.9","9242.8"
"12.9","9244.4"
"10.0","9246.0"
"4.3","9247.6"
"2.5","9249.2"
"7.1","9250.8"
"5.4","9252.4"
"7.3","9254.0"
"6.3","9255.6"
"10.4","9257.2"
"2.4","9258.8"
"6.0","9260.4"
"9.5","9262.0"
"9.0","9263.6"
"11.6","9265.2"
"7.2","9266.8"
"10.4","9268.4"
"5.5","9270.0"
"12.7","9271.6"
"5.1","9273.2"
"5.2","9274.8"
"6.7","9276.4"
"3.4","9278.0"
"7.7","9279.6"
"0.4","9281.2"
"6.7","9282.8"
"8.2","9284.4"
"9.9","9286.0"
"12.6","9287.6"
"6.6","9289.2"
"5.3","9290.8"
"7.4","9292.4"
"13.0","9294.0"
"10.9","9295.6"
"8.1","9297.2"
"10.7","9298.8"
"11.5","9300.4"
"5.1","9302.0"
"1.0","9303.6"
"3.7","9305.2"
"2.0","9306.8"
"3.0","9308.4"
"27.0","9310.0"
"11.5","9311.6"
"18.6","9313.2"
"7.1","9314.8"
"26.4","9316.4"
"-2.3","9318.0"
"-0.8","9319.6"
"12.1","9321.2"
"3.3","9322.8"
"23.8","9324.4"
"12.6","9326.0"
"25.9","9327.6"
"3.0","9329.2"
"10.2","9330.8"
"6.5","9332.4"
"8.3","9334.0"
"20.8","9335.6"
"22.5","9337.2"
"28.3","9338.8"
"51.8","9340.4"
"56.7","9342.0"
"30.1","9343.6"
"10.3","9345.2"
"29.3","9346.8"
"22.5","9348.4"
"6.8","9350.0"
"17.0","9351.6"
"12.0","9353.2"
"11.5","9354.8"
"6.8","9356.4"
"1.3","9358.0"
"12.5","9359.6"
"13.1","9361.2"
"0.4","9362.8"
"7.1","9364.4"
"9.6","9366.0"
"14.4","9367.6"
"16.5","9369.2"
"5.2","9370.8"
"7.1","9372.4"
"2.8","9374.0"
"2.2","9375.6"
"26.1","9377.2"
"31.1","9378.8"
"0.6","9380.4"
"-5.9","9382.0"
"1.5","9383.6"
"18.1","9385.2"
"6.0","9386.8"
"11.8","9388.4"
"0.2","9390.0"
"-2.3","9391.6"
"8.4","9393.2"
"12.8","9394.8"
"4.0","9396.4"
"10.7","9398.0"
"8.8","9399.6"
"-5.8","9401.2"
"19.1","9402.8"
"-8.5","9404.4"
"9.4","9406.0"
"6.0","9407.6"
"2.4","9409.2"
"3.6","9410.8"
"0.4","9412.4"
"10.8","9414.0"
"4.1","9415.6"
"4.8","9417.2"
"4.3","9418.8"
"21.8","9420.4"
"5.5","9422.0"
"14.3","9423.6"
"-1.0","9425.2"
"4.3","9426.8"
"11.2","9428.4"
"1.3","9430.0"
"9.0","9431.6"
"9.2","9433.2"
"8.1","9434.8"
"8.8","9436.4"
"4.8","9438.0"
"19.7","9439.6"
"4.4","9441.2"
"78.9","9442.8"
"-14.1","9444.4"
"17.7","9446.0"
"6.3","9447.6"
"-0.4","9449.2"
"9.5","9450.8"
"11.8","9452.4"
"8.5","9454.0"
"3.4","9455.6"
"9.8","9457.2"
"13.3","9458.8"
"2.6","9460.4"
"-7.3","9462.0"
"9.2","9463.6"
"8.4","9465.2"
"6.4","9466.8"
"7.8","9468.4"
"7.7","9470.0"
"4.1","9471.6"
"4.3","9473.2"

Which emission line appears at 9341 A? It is H-beta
